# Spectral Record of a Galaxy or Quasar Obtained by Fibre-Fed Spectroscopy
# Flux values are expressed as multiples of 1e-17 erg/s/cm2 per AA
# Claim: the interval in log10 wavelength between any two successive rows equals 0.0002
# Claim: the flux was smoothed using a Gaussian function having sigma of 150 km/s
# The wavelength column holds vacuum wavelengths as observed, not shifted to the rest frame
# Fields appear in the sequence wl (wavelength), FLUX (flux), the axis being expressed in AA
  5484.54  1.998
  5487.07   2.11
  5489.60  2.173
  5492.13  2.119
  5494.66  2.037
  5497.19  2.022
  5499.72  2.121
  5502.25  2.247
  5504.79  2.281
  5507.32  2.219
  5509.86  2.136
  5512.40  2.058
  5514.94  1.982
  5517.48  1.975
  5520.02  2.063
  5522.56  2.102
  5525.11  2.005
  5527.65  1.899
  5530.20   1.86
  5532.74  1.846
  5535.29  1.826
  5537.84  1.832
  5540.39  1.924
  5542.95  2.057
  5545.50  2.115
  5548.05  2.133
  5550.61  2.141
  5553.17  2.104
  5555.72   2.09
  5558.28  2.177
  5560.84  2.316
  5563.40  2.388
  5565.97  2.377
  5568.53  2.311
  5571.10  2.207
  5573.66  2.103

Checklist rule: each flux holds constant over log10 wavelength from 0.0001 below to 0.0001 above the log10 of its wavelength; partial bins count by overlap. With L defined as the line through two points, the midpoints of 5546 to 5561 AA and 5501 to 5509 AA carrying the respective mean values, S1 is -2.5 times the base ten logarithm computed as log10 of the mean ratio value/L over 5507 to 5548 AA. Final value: 0.11 mag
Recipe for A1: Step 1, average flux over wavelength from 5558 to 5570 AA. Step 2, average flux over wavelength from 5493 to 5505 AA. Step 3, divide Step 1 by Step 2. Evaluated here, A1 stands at 1.09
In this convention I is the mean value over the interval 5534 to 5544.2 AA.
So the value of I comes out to 1.91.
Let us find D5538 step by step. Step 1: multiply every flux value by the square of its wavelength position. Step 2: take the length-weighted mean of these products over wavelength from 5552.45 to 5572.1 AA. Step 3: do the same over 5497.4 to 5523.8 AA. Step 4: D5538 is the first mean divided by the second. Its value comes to 1.1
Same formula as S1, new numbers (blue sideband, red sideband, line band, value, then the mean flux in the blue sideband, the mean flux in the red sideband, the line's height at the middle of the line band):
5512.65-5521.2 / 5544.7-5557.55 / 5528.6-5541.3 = 0.12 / 2.01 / 2.12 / 2.07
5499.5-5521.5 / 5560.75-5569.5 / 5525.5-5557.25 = 0.14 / 2.12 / 2.35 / 2.25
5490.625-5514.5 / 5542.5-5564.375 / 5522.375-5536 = 0.13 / 2.13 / 2.17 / 2.15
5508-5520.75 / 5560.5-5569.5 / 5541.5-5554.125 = 0.07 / 2.05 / 2.35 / 2.25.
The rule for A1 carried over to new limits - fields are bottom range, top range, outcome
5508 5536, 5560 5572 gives 1.17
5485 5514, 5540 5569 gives 1.02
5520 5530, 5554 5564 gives 1.12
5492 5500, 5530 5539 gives 0.89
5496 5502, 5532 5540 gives 0.88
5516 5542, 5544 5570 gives 1.14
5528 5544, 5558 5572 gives 1.22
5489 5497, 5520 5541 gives 0.92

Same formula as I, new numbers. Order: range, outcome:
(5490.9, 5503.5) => 2.11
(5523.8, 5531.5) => 1.92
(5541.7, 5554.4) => 2.11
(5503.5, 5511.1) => 2.21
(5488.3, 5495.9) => 2.11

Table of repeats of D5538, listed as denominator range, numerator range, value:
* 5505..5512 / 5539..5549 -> 0.95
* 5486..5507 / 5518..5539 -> 0.91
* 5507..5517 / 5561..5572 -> 1.14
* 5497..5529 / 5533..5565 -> 1.01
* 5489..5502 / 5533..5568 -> 1.02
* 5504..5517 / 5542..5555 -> 1.01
